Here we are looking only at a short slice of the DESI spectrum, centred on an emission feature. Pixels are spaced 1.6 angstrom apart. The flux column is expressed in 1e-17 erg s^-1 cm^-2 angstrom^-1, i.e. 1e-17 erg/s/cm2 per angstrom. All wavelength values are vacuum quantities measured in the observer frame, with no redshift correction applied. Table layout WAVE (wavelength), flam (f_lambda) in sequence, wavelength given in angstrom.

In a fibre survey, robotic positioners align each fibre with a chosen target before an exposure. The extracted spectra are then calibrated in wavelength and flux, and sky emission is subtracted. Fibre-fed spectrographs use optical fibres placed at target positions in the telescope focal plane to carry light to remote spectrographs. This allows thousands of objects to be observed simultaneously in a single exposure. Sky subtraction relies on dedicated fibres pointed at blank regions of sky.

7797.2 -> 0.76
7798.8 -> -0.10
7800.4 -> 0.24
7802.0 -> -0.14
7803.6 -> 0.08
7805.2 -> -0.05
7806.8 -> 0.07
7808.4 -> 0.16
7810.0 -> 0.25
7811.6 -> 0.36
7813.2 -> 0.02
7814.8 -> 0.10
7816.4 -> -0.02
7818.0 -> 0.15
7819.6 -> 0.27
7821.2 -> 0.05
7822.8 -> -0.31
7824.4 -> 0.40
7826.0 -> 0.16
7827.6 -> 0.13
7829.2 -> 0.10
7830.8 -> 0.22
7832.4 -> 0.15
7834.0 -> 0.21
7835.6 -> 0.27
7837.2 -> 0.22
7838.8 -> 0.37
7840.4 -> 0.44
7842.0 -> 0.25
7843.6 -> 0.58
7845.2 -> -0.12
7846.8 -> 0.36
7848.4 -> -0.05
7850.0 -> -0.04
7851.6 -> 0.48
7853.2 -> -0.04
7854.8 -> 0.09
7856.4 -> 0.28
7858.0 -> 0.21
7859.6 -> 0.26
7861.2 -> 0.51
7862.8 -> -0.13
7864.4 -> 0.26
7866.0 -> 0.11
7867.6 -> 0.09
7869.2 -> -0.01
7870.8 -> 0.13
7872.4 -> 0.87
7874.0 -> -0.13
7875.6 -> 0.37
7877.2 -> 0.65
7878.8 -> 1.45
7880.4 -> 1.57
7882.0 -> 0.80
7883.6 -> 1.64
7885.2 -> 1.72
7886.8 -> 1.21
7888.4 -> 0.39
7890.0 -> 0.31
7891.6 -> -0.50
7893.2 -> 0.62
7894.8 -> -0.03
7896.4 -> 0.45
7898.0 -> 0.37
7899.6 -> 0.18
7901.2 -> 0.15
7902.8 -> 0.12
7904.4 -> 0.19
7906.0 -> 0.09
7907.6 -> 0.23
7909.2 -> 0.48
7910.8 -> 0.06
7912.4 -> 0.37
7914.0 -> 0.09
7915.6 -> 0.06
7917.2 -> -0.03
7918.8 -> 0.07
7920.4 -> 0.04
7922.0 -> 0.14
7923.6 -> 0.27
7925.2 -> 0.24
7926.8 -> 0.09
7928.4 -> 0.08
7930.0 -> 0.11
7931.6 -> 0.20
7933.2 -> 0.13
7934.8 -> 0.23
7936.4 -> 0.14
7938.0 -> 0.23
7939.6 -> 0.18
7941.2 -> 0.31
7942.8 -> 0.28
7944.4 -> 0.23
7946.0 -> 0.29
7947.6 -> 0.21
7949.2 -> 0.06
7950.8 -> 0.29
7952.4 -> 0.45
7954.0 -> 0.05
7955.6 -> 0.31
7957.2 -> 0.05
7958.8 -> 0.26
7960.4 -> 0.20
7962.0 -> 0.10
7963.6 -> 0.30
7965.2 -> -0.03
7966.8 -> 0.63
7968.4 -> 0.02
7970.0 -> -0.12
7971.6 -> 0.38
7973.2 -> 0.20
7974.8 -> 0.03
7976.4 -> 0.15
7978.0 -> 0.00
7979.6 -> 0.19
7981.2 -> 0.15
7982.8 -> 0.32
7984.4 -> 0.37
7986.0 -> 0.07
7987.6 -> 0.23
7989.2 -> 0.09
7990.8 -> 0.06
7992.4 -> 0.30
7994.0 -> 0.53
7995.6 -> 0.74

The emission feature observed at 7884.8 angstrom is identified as [O II]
